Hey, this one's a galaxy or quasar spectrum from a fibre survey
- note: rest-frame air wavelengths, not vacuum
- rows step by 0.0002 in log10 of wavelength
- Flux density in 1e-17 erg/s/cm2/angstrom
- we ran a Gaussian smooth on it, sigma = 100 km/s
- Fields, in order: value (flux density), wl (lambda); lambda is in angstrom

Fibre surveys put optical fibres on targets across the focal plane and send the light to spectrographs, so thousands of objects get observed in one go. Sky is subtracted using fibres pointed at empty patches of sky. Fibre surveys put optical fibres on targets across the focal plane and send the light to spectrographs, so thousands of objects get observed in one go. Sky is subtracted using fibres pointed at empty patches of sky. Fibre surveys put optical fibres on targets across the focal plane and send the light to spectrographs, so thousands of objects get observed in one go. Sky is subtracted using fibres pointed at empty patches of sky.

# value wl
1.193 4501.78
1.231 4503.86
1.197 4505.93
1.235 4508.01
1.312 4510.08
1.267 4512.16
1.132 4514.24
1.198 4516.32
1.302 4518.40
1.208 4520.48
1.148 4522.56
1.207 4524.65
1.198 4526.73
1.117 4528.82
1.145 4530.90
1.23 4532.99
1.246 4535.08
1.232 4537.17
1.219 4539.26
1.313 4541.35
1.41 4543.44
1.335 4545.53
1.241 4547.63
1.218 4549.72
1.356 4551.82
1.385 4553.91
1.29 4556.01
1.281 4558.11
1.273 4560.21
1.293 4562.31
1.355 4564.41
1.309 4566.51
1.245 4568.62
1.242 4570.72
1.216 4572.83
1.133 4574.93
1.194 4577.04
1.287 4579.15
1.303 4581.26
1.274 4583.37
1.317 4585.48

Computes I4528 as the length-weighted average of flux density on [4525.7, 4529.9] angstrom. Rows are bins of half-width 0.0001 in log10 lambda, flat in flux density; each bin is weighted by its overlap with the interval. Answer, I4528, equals 1.16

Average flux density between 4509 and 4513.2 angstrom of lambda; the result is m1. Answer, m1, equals 1.29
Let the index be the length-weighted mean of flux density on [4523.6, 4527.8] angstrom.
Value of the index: 1.2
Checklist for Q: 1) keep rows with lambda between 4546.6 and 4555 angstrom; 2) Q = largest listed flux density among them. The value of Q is 1.385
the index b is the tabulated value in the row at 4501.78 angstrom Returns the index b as 1.193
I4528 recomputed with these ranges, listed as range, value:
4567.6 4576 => 1.21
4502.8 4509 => 1.22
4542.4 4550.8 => 1.3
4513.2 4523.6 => 1.2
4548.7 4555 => 1.32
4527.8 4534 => 1.16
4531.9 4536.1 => 1.24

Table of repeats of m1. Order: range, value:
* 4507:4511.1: 1.28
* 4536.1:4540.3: 1.23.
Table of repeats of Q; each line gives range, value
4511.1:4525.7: 1.302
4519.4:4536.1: 1.246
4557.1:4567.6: 1.355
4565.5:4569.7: 1.309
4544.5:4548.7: 1.335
